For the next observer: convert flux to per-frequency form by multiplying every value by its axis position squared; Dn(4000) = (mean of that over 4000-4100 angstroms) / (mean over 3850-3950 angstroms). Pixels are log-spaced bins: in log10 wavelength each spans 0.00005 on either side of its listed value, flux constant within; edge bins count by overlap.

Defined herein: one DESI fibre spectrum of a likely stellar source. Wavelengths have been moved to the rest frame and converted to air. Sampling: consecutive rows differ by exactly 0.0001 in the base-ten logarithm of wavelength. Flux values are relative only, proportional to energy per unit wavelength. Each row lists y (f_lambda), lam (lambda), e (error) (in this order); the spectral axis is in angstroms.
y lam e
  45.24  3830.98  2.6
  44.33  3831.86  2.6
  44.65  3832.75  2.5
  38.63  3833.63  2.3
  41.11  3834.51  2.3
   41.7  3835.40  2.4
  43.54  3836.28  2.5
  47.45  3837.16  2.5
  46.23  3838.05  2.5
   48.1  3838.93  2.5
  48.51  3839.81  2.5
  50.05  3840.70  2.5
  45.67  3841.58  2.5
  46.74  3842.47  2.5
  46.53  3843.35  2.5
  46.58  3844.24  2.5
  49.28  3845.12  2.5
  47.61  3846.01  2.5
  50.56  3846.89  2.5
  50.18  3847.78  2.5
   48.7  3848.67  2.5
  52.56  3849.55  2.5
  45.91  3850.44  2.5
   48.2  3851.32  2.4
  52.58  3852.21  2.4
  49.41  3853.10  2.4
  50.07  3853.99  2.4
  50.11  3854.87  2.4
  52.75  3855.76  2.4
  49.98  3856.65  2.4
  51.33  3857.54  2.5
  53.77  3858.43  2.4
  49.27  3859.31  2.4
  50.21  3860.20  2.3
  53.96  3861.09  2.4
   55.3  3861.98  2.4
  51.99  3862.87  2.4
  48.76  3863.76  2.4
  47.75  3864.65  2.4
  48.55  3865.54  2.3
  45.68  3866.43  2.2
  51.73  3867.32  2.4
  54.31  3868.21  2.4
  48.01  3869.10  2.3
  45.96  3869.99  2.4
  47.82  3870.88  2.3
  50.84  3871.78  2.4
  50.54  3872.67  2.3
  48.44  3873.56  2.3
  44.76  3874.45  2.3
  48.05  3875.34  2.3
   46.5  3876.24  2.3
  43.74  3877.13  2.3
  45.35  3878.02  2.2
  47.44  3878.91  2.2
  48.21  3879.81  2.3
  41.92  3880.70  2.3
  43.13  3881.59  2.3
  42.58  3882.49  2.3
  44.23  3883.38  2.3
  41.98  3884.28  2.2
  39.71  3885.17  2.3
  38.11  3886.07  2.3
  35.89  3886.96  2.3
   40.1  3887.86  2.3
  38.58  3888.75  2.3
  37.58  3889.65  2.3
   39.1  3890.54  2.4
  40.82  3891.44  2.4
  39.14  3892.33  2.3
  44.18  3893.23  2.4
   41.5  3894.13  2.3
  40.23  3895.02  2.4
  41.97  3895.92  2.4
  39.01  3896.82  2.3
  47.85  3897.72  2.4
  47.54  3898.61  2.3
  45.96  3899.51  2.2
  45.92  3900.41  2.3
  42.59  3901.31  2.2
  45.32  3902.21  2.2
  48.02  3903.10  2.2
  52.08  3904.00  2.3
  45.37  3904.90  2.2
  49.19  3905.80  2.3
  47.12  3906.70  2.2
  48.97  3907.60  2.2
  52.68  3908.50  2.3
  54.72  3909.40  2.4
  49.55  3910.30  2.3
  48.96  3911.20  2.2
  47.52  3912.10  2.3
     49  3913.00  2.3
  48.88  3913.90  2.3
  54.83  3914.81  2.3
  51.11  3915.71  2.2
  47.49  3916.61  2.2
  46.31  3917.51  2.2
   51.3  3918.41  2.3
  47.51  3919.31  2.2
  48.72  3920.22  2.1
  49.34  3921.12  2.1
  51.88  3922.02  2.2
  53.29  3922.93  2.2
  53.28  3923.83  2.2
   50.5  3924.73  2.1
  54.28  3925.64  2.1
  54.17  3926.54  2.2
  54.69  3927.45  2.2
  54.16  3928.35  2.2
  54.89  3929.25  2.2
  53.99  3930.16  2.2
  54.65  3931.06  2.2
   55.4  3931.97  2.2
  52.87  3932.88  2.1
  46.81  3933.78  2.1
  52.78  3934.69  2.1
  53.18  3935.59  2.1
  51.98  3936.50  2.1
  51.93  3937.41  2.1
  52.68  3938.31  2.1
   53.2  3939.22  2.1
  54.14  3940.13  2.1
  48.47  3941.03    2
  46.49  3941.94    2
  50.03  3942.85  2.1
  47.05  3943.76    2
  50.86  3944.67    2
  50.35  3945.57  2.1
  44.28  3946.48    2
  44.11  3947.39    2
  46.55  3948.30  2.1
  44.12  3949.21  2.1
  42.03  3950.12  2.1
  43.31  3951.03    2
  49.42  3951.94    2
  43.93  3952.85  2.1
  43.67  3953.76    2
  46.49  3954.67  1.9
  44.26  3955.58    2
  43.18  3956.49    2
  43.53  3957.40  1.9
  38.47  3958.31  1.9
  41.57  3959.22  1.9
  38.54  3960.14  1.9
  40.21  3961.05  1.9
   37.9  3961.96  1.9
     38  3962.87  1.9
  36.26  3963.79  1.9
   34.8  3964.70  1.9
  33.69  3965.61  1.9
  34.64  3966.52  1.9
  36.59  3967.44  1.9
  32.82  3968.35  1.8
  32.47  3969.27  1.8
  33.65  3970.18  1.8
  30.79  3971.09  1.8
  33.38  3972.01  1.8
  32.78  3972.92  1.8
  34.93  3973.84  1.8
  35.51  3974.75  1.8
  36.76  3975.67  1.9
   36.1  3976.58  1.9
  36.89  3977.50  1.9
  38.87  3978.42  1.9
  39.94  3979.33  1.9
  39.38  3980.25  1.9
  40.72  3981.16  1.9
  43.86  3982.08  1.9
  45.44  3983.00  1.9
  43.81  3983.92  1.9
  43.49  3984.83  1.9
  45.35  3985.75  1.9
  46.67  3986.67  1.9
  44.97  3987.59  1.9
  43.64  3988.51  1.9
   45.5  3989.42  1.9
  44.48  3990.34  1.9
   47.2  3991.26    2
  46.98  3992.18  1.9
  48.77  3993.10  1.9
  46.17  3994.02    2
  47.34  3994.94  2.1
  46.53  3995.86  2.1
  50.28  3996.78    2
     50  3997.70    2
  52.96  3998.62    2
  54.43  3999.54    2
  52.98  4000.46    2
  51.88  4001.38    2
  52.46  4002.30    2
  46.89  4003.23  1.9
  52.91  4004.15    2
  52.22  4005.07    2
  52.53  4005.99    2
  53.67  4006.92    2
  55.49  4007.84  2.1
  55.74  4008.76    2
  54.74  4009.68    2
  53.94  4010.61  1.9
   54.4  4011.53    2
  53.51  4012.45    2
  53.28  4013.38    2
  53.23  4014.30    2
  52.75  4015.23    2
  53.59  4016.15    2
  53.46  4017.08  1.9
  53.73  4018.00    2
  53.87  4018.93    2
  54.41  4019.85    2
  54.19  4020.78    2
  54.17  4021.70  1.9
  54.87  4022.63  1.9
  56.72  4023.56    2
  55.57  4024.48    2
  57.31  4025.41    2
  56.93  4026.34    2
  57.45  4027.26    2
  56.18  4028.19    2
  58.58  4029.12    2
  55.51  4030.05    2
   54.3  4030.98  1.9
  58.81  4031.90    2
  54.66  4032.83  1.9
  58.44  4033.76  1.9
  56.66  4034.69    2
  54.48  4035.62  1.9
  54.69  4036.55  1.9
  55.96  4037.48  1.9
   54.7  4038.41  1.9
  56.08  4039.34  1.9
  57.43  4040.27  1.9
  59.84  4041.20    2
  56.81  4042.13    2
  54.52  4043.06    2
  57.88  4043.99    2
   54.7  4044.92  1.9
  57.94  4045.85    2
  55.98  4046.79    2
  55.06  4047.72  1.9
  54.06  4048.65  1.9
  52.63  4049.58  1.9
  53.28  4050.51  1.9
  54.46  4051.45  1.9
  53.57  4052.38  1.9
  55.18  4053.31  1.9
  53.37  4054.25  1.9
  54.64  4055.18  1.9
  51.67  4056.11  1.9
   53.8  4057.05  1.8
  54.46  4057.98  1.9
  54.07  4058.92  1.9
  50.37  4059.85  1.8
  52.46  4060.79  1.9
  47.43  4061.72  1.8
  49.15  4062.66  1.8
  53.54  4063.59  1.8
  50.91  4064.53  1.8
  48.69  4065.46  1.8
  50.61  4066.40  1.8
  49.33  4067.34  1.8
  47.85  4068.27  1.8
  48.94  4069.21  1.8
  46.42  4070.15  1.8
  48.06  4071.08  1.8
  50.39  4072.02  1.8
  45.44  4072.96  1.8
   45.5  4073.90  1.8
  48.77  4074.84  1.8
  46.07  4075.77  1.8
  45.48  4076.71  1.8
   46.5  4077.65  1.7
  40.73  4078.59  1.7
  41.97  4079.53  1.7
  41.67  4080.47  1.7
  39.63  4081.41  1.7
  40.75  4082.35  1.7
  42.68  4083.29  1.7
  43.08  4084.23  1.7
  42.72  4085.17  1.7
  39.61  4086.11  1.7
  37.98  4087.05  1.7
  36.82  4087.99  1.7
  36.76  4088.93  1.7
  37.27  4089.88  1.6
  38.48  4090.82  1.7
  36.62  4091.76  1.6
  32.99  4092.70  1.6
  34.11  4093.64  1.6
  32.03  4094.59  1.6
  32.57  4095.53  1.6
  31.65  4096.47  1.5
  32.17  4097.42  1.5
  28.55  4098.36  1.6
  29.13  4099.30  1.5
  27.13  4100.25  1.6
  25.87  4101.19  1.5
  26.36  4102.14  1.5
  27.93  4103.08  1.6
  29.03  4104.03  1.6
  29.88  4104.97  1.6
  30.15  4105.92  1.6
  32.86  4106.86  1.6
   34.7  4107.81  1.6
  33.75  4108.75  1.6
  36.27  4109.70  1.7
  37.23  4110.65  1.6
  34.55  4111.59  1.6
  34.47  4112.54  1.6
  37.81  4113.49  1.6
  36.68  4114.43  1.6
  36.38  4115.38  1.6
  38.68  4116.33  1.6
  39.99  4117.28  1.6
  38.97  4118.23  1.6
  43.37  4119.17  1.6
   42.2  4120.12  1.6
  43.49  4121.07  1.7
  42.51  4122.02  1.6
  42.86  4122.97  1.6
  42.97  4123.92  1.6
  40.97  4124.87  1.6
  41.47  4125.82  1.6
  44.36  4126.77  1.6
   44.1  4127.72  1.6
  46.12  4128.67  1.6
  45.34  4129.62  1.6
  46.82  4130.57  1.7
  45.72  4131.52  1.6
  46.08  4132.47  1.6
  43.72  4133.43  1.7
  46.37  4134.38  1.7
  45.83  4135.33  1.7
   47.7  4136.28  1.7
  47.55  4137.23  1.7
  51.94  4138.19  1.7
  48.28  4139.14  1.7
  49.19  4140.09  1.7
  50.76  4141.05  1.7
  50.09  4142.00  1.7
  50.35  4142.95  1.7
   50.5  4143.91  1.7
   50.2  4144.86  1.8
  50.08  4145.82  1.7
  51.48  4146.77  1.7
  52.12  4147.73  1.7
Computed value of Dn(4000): 1.1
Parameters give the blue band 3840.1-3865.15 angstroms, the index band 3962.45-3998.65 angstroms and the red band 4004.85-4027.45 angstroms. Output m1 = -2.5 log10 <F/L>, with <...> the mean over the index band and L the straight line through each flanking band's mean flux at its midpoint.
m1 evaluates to 0.30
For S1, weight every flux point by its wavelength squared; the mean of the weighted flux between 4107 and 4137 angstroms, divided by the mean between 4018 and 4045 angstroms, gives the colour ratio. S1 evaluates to 0.77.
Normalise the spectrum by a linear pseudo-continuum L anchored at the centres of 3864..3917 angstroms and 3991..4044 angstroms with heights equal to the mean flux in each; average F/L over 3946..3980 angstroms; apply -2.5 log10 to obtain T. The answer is 0.28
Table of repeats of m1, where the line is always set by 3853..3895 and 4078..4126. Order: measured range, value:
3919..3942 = -0.19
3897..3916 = -0.09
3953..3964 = 0.04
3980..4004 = -0.15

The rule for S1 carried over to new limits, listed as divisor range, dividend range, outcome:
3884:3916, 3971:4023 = 1.11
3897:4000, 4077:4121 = 0.85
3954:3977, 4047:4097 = 1.30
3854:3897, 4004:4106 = 1.15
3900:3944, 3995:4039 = 1.12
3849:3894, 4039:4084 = 1.19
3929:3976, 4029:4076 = 1.28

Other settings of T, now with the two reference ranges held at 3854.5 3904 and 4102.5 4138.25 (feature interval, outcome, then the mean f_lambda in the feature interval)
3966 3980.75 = 0.23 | 35.4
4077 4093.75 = 0.04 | 39.6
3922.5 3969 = -0.05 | 46.6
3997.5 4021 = -0.24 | 53.2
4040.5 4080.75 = -0.22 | 51.1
